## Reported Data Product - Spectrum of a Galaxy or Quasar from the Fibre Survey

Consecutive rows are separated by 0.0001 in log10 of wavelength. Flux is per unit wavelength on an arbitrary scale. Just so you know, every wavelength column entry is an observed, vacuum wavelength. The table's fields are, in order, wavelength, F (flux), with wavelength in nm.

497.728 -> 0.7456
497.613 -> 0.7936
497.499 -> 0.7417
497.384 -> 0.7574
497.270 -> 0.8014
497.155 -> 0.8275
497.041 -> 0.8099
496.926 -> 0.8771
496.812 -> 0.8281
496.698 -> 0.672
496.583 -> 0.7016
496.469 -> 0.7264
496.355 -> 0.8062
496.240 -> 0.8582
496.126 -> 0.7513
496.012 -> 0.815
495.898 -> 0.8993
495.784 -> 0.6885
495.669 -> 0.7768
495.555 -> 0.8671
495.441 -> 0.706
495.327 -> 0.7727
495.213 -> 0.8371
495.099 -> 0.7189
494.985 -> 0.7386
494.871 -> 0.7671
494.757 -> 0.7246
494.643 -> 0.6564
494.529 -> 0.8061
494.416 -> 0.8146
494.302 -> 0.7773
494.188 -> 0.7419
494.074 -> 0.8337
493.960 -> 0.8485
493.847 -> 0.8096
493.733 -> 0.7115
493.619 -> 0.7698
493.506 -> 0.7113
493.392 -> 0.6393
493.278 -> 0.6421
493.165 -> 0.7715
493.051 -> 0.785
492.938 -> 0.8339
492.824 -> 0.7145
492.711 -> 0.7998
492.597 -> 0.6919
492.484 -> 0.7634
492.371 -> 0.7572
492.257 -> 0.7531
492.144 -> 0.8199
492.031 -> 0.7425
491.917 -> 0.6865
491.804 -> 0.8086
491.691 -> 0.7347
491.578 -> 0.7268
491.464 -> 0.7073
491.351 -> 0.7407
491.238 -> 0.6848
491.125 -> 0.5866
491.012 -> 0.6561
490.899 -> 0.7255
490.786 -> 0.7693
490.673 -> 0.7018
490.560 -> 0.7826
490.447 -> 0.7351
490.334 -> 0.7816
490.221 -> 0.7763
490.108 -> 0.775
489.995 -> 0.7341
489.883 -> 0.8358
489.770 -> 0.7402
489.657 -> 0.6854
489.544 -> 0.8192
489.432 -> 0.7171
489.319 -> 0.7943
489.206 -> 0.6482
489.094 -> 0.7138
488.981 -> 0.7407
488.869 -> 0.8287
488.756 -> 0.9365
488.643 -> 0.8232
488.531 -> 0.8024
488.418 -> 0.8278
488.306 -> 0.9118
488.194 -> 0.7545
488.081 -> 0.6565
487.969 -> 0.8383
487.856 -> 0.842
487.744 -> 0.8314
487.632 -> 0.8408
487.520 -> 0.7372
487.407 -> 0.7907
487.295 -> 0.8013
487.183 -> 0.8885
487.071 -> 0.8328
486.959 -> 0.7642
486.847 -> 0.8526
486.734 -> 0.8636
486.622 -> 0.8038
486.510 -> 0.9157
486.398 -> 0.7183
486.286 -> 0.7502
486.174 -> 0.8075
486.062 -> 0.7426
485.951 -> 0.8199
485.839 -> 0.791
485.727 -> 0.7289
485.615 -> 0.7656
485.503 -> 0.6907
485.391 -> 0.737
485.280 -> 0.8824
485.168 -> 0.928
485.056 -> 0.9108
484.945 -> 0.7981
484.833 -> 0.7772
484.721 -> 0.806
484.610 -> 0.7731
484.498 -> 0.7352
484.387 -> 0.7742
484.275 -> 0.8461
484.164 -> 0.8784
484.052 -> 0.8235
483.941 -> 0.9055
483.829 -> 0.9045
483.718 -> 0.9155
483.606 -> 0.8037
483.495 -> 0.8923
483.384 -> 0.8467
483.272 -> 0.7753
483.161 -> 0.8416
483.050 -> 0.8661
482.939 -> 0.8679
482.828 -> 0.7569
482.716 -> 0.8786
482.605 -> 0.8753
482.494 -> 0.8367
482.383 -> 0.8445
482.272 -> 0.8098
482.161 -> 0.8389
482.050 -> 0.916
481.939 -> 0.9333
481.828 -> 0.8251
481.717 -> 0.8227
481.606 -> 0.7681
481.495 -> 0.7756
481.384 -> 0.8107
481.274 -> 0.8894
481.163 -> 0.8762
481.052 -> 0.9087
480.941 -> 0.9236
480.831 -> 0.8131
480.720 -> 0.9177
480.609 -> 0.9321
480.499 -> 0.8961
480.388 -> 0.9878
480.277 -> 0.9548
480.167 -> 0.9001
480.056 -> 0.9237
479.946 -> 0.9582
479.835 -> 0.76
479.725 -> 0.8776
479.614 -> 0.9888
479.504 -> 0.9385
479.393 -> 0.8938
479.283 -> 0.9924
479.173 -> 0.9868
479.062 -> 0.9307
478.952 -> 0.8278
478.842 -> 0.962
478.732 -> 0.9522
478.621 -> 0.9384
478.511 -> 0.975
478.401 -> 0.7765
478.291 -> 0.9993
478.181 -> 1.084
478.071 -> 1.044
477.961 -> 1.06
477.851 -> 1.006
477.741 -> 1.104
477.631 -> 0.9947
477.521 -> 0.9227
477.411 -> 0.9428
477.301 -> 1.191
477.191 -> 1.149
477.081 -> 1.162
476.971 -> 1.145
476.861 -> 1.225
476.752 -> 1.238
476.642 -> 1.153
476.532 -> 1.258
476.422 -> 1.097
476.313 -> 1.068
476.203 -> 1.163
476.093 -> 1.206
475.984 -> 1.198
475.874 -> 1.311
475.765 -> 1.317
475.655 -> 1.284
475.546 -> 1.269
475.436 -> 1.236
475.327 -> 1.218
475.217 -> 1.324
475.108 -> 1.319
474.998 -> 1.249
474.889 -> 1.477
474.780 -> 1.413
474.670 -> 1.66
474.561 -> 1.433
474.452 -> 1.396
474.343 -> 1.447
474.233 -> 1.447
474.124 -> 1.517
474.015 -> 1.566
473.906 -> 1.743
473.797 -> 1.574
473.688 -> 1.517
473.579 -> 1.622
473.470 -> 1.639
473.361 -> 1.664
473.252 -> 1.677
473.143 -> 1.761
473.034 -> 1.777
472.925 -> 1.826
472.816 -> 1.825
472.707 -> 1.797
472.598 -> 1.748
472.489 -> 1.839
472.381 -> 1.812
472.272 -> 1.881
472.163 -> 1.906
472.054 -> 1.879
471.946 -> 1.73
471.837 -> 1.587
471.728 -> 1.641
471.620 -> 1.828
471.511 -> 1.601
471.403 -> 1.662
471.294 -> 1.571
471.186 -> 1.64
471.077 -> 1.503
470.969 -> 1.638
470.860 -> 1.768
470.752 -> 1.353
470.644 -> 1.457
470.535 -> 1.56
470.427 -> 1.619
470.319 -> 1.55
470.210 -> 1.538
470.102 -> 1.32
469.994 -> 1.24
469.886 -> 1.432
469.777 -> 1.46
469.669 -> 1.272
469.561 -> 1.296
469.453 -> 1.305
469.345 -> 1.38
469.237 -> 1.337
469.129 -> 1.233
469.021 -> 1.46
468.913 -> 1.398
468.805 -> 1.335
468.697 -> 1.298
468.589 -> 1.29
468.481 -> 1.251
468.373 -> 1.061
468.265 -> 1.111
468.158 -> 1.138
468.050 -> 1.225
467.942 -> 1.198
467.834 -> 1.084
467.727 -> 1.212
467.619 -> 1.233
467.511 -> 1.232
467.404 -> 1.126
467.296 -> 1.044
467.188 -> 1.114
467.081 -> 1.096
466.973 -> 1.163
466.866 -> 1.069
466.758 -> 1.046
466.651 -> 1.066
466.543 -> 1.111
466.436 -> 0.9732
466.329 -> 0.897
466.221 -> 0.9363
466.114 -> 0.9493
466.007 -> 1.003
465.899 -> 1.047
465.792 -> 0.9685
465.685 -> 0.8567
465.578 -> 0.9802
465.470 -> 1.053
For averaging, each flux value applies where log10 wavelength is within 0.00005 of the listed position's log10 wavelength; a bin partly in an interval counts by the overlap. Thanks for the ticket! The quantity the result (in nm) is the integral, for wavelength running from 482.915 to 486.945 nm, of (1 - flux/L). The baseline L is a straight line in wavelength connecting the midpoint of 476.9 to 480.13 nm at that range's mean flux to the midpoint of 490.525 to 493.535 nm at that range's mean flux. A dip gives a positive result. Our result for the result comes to 0.20 nm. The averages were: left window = 0.983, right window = 0.731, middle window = 0.82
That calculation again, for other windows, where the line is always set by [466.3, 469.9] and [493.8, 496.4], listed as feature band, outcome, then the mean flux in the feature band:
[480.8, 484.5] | 0.49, 0.848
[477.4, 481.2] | 0.33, 0.942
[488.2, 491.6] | 0.42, 0.757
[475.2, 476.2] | -0.16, 1.25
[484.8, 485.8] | 0.14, 0.802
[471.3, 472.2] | -0.45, 1.72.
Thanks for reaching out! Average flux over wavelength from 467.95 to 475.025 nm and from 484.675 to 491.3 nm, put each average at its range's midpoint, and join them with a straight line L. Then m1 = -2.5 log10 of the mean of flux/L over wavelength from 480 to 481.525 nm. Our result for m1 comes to 0.231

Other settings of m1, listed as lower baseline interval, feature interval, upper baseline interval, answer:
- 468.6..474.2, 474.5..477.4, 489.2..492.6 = 0.11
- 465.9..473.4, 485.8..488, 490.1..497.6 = 0.16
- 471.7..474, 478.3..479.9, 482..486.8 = 0.33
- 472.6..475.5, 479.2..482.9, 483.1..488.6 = 0.25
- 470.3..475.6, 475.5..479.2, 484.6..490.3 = 0.24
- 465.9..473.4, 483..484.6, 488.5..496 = 0.19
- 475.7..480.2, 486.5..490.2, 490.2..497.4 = 0.08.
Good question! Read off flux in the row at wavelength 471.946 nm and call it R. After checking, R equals 1.73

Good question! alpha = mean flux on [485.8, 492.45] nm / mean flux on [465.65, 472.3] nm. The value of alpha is 0.6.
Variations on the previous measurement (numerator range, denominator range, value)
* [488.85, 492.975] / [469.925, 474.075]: 0.45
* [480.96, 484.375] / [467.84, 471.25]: 0.62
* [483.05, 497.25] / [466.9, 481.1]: 0.60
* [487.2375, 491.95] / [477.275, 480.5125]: 0.80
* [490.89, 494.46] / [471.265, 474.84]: 0.45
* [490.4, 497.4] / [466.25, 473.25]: 0.53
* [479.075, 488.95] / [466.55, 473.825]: 0.58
